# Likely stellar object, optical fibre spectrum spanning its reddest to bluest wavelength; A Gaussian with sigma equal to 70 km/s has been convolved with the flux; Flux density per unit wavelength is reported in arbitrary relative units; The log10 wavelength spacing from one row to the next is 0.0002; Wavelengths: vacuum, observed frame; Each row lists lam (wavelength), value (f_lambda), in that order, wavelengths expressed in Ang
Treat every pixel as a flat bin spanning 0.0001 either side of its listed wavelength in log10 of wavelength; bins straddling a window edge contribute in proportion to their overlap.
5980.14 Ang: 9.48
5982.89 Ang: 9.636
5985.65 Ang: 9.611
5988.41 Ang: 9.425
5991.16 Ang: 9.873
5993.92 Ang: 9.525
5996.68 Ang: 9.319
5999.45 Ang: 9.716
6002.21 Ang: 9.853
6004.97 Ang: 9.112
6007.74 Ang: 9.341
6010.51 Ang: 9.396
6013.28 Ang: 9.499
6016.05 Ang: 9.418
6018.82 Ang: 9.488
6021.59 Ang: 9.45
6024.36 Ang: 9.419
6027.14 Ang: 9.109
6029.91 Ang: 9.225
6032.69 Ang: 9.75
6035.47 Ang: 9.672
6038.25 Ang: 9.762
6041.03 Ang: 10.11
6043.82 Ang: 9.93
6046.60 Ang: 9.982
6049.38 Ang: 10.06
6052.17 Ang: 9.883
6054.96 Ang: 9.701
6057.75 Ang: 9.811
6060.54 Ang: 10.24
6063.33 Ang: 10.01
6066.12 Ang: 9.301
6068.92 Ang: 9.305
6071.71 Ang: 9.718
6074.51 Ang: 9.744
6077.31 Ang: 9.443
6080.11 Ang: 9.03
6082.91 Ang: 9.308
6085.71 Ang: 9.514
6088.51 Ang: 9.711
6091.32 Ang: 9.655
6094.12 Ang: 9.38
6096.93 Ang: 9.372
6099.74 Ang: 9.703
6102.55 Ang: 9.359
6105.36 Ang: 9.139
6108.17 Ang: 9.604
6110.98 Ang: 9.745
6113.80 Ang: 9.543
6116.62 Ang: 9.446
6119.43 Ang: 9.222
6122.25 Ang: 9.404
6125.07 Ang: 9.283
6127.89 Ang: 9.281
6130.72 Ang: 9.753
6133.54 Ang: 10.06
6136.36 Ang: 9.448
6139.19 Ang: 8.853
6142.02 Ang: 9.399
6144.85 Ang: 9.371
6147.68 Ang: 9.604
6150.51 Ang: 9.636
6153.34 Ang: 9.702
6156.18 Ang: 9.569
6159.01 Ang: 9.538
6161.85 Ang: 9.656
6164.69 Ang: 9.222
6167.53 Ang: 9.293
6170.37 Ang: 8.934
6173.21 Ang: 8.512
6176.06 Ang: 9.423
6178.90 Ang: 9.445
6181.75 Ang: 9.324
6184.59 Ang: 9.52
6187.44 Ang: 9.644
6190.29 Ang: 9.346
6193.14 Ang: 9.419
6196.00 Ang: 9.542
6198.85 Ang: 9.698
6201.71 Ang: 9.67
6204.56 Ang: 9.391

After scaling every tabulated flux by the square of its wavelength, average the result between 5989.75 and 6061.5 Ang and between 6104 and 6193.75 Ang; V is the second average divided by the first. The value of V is 1.02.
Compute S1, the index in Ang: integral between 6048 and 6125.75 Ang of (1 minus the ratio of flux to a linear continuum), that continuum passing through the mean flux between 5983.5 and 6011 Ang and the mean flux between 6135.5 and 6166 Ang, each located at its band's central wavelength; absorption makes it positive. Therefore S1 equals -0.6 Ang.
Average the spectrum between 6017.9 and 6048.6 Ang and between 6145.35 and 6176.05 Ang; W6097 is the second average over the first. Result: 0.97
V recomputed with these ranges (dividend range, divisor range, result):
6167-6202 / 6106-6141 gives 1.01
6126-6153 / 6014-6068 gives 1.01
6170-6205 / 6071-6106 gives 1.02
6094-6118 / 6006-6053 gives 1.01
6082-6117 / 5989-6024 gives 1.03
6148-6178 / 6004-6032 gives 1.05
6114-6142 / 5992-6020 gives 1.04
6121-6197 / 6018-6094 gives 1.01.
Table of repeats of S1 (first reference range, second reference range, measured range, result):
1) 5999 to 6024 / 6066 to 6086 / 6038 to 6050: -0.69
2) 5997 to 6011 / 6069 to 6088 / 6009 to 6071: -1.26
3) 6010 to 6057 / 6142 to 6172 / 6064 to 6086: 0.33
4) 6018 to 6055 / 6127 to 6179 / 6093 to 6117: 0.10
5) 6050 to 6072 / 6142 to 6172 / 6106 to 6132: 0.28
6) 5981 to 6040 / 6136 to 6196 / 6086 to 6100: -0.16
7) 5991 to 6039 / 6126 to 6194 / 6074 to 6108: 0.01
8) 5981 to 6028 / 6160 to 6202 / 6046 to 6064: -0.95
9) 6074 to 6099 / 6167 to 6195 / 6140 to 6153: -0.19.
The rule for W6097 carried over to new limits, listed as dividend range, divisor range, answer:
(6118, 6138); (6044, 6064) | 0.95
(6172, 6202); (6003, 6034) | 1.00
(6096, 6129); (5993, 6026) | 1.00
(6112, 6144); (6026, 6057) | 0.97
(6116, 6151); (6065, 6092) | 1.00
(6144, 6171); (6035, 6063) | 0.95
